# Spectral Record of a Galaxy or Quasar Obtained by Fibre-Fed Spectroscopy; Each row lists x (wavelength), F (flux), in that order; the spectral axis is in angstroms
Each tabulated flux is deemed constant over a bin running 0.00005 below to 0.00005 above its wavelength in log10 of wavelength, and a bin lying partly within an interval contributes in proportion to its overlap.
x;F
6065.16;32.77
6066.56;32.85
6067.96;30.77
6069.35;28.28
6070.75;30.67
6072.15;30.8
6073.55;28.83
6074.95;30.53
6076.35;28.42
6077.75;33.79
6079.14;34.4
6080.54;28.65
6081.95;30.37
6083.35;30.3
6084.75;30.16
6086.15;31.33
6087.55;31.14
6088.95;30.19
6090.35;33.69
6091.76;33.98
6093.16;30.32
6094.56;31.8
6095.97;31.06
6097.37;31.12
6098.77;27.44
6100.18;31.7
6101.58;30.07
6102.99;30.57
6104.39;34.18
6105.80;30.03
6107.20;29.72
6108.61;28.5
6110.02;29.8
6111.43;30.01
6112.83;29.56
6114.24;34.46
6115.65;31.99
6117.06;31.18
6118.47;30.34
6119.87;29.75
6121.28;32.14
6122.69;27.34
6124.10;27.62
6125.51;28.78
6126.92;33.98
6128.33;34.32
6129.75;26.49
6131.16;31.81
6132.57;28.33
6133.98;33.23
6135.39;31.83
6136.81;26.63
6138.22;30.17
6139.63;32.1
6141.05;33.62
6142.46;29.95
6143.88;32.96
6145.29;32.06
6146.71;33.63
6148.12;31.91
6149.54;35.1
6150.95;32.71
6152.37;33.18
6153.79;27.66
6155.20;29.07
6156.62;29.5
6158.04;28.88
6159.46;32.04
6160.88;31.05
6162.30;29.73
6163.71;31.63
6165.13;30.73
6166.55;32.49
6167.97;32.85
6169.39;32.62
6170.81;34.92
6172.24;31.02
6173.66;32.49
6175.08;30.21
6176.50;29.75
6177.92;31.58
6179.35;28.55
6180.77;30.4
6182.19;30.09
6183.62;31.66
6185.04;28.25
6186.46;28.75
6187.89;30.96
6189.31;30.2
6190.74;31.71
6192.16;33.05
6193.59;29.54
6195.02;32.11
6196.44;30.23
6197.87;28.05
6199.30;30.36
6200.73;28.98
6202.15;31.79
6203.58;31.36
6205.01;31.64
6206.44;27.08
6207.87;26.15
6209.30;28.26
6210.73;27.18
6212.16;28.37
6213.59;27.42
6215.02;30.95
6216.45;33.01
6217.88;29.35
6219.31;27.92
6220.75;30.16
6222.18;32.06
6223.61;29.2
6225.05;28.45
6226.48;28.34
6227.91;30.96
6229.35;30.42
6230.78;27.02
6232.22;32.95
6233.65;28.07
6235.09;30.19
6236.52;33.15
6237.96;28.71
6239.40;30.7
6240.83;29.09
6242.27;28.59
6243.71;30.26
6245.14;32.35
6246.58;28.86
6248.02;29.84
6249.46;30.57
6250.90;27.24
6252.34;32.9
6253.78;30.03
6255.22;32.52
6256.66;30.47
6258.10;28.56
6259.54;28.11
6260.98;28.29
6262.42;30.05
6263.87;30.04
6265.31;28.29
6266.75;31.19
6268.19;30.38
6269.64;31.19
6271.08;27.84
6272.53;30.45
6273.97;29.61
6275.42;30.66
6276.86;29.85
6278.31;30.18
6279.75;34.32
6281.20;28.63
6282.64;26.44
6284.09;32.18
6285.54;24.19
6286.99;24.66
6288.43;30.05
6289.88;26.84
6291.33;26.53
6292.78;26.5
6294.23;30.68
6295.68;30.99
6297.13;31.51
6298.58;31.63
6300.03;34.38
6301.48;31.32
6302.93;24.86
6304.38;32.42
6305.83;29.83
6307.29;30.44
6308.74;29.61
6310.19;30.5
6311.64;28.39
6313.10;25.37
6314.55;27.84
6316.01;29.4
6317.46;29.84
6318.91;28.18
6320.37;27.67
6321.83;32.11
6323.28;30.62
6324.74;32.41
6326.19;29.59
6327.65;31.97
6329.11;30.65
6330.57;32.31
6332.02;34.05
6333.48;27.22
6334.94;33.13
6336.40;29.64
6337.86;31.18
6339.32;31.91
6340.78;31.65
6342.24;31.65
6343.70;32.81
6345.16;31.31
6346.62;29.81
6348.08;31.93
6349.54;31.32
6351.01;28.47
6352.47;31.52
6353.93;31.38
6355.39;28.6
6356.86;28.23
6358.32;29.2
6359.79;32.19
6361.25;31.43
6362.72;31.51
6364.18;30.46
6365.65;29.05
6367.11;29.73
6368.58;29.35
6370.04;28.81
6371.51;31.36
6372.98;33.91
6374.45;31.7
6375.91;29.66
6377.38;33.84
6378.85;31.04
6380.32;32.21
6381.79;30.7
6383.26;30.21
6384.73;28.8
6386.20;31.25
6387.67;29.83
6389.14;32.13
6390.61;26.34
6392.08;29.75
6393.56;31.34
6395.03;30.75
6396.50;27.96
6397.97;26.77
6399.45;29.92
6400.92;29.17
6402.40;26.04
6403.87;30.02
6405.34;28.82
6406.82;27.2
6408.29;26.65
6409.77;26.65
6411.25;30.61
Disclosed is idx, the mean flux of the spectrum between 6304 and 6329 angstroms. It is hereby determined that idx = 29.8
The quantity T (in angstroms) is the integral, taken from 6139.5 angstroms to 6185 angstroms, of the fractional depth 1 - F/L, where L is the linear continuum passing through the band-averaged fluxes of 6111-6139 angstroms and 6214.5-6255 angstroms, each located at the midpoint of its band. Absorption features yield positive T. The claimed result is -1.5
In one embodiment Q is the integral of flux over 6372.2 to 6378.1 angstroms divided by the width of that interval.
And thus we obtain 32.3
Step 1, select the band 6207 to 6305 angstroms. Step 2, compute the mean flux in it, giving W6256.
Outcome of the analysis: 29.6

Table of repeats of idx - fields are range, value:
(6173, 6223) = 30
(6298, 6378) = 30.5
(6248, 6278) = 29.9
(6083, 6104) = 31.1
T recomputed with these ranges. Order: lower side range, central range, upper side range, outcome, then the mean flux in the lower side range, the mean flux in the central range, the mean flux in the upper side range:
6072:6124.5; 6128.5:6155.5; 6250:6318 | -0.73 angstroms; 30.7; 31.3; 29.5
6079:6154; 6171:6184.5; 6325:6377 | 0.09 angstroms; 31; 30.8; 30.9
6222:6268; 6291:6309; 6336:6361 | 0.14 angstroms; 29.9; 30.1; 30.8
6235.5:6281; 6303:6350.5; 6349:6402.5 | -0.42 angstroms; 30.1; 30.4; 30.2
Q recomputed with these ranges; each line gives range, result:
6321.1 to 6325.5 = 31.7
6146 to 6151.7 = 33.3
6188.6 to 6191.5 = 31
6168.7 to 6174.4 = 32.7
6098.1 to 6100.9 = 29.6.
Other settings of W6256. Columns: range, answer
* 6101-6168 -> 30.9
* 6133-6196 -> 31.2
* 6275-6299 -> 29.1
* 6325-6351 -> 31.2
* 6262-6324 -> 29.5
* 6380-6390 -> 30.6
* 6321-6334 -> 31.3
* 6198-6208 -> 29.7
